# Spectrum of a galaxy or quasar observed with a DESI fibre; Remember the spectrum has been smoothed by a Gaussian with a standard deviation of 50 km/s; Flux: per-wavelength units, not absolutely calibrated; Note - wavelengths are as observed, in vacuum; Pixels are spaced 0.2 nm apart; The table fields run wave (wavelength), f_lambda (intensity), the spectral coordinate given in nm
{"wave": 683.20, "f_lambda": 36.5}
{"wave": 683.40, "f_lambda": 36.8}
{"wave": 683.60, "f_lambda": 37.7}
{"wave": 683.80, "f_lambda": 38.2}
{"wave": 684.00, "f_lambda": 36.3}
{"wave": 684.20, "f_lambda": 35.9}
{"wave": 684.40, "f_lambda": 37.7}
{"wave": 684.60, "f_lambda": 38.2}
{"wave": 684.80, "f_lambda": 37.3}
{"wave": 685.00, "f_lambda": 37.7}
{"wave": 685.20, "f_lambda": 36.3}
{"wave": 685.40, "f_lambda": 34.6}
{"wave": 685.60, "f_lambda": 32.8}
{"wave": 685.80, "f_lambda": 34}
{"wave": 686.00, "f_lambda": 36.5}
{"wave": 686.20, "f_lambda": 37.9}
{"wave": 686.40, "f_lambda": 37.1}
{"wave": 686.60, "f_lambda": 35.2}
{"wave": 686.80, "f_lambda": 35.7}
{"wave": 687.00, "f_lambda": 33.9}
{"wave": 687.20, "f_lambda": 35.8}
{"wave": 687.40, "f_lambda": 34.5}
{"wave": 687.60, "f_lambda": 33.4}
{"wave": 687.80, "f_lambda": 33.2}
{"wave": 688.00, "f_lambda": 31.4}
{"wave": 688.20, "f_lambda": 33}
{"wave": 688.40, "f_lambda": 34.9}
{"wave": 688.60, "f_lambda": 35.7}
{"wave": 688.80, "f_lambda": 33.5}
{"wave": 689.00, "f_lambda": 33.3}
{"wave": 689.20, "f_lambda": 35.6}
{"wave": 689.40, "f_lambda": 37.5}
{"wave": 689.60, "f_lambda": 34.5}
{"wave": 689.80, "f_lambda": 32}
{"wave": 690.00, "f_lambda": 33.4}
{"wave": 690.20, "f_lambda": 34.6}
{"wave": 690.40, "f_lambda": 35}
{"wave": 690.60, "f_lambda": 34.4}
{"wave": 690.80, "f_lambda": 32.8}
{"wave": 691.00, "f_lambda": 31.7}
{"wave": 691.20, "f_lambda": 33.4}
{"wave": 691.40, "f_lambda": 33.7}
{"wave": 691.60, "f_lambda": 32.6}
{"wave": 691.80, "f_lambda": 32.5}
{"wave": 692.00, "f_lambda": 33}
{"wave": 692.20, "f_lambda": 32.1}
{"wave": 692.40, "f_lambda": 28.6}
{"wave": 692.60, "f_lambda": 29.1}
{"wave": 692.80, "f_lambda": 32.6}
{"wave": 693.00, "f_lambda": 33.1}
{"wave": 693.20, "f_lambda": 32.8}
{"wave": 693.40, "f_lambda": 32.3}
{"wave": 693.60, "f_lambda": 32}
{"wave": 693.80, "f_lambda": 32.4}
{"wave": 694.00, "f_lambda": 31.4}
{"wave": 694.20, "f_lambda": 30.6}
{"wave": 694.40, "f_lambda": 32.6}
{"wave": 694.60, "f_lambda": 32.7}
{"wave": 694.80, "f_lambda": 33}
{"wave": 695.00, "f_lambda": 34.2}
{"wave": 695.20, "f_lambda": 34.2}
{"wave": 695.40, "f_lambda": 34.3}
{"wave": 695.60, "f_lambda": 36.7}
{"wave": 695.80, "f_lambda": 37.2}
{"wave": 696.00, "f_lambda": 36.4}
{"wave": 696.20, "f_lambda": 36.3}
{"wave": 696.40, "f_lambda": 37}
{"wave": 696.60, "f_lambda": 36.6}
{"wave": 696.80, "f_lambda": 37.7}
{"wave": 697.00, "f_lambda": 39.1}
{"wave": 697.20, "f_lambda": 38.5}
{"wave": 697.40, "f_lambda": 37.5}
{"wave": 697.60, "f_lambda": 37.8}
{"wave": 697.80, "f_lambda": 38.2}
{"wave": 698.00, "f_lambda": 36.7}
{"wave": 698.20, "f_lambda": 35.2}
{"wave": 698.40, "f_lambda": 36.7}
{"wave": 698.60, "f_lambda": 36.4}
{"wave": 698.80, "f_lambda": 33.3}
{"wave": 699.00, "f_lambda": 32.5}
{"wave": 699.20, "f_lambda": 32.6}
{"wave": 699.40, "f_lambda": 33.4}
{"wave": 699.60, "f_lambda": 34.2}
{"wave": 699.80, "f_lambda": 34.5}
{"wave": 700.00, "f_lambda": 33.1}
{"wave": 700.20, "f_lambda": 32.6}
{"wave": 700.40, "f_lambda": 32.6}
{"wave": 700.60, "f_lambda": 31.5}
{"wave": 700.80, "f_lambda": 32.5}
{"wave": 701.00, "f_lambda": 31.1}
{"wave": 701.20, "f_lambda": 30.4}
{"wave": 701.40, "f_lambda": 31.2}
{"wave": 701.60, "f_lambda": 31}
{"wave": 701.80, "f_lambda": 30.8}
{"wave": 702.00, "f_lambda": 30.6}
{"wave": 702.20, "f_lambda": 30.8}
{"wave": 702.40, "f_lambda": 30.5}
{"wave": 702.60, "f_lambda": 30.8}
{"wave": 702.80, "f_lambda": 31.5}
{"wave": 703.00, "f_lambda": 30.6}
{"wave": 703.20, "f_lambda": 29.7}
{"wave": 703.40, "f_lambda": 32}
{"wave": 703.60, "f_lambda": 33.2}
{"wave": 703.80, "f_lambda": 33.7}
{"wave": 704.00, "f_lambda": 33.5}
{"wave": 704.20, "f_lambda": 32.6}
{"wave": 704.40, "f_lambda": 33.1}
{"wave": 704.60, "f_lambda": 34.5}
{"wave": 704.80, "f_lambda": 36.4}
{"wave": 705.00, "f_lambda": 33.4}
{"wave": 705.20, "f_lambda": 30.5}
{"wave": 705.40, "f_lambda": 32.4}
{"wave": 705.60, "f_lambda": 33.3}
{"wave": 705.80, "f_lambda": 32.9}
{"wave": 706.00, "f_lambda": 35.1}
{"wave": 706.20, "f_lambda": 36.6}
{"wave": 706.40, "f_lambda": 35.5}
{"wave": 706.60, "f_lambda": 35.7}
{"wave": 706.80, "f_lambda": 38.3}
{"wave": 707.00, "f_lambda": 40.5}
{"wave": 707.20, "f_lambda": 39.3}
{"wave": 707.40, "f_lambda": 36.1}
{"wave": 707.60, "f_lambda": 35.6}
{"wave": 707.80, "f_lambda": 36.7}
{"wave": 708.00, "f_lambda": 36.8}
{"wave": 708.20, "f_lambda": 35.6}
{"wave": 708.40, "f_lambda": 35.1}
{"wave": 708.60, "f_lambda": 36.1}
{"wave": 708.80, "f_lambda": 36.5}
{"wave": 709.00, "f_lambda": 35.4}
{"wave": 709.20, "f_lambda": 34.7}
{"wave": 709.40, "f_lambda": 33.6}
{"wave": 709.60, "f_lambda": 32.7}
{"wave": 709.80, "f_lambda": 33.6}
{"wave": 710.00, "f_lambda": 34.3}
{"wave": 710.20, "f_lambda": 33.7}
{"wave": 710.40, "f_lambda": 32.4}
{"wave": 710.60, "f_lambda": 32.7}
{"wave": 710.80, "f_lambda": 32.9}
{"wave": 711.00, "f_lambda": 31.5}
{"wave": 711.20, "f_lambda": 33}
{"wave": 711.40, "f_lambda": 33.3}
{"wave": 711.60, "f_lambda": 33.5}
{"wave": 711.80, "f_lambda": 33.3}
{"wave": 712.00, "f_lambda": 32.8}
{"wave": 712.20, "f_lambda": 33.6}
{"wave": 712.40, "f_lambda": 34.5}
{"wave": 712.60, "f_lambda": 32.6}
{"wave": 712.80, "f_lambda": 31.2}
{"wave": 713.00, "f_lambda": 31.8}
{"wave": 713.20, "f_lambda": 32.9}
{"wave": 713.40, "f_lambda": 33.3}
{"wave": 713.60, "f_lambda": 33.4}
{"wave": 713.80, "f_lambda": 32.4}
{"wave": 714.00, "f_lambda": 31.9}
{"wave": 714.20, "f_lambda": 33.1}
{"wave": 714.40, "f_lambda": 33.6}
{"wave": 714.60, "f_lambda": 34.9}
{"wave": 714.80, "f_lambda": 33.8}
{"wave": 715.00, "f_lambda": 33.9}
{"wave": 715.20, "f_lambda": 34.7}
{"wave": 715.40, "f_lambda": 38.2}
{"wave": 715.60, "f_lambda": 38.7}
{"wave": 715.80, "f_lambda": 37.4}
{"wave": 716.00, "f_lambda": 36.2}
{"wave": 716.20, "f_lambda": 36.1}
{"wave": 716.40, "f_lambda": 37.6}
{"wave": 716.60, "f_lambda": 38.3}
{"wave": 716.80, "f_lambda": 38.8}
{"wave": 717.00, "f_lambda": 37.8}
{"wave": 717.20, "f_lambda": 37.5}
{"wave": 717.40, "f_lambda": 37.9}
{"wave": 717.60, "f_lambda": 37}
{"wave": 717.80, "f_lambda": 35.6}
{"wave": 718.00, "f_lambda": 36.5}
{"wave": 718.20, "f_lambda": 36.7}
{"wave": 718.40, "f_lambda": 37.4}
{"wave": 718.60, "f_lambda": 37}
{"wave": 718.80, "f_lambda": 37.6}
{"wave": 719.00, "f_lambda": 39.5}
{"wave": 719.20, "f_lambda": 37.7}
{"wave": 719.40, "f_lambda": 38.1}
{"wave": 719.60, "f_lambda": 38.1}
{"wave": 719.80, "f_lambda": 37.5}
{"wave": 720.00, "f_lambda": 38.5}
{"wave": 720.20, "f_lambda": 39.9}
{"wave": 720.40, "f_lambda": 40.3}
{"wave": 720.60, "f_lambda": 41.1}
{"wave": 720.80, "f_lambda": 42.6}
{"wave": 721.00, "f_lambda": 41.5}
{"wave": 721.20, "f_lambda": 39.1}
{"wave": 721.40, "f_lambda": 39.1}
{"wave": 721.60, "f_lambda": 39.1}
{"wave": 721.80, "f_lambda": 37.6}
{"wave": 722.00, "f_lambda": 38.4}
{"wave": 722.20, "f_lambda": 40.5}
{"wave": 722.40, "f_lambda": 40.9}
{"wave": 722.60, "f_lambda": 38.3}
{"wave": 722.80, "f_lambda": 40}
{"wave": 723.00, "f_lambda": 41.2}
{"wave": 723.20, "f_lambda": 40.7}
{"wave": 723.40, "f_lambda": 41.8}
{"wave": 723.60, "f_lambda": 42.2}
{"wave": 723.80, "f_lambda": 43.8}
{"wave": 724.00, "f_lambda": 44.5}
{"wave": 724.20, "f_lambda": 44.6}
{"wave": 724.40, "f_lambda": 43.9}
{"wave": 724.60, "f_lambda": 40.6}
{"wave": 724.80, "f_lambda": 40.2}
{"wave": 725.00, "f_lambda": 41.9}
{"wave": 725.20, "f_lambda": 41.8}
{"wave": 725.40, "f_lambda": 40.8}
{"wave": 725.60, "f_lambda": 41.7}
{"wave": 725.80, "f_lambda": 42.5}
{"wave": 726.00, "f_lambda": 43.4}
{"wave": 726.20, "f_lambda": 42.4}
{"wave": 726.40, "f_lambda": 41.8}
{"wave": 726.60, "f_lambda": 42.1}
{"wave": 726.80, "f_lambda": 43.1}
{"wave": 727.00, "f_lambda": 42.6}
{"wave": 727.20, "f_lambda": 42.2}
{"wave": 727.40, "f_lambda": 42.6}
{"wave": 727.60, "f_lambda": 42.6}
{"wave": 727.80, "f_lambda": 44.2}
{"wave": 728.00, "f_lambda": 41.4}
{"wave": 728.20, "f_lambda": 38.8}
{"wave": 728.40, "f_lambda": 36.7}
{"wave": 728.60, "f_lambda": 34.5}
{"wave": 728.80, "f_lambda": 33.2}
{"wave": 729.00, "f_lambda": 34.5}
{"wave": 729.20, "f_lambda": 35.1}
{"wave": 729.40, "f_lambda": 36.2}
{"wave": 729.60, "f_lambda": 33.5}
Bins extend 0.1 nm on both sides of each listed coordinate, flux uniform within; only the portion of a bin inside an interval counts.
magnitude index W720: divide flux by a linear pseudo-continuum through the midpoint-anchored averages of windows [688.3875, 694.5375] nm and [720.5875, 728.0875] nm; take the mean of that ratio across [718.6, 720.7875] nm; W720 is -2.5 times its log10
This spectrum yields 0.04 mag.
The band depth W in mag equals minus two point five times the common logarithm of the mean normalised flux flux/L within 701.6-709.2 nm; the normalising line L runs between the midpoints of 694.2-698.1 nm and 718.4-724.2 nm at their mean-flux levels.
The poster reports 0.10 mag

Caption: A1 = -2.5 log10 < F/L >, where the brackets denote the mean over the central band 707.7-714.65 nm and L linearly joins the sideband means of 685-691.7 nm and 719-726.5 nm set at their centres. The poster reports 0.148 mag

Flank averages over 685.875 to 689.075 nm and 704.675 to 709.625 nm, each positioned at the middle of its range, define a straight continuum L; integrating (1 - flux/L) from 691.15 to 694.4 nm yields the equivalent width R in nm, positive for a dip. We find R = 0.27 nm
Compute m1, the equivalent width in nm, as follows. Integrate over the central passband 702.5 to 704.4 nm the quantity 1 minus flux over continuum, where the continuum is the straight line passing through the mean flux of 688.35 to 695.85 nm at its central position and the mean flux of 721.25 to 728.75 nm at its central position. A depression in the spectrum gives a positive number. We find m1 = 0.21 nm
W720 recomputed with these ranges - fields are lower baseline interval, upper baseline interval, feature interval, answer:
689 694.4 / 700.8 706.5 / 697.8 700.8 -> -0.05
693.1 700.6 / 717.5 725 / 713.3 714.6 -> 0.16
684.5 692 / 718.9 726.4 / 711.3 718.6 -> 0.12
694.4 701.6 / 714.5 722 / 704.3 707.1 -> 0.03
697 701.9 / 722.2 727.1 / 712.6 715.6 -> 0.15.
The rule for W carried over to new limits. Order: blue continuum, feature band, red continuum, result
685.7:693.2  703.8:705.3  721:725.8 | 0.11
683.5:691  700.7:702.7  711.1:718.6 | 0.14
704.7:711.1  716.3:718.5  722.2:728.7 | 0.03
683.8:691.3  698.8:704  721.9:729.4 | 0.16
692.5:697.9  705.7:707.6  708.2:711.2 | -0.08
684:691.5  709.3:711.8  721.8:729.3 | 0.16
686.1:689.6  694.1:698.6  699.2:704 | -0.09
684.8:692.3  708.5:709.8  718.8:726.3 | 0.10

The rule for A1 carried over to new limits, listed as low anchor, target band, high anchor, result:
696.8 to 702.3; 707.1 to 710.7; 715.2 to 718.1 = 0.02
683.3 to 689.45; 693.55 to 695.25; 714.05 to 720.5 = 0.11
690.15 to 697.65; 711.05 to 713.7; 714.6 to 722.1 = 0.12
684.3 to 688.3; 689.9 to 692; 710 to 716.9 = 0.05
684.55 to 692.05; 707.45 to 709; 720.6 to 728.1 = 0.07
